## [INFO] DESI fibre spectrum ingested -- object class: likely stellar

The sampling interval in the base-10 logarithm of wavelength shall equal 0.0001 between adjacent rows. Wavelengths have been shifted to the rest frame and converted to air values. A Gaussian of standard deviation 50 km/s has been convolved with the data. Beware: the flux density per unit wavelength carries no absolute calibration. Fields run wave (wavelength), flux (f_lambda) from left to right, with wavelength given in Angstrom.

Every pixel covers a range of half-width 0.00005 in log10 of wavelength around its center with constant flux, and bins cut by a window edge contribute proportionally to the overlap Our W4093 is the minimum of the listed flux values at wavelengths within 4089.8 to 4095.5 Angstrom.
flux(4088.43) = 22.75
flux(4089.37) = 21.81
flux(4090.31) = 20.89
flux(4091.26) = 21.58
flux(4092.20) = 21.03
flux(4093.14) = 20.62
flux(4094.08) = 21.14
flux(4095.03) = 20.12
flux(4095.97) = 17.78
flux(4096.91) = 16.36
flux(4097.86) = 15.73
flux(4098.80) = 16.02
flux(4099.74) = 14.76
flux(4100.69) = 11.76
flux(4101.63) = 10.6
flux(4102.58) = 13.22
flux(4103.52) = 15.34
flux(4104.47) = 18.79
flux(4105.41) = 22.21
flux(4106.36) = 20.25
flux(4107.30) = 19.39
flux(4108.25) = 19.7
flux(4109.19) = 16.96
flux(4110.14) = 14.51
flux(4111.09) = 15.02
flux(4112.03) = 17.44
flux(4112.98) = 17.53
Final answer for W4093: 20.12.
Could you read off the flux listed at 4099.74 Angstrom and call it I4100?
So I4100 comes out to 14.76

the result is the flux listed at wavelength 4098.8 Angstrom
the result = 16.02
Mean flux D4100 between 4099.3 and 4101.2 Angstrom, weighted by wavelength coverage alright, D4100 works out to 13.2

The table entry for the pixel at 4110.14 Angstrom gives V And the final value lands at 14.51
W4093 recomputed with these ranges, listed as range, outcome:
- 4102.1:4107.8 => 13.22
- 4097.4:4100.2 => 14.76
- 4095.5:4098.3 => 15.73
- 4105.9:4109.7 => 16.96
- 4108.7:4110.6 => 14.51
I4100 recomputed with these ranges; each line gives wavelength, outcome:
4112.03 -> 17.44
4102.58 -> 13.22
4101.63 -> 10.6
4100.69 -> 11.76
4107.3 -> 19.39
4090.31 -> 20.89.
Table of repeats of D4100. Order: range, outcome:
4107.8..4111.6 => 16.6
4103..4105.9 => 18.7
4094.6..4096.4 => 19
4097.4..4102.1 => 13.8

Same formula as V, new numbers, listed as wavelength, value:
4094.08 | 21.14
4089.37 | 21.81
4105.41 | 22.21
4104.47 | 18.79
